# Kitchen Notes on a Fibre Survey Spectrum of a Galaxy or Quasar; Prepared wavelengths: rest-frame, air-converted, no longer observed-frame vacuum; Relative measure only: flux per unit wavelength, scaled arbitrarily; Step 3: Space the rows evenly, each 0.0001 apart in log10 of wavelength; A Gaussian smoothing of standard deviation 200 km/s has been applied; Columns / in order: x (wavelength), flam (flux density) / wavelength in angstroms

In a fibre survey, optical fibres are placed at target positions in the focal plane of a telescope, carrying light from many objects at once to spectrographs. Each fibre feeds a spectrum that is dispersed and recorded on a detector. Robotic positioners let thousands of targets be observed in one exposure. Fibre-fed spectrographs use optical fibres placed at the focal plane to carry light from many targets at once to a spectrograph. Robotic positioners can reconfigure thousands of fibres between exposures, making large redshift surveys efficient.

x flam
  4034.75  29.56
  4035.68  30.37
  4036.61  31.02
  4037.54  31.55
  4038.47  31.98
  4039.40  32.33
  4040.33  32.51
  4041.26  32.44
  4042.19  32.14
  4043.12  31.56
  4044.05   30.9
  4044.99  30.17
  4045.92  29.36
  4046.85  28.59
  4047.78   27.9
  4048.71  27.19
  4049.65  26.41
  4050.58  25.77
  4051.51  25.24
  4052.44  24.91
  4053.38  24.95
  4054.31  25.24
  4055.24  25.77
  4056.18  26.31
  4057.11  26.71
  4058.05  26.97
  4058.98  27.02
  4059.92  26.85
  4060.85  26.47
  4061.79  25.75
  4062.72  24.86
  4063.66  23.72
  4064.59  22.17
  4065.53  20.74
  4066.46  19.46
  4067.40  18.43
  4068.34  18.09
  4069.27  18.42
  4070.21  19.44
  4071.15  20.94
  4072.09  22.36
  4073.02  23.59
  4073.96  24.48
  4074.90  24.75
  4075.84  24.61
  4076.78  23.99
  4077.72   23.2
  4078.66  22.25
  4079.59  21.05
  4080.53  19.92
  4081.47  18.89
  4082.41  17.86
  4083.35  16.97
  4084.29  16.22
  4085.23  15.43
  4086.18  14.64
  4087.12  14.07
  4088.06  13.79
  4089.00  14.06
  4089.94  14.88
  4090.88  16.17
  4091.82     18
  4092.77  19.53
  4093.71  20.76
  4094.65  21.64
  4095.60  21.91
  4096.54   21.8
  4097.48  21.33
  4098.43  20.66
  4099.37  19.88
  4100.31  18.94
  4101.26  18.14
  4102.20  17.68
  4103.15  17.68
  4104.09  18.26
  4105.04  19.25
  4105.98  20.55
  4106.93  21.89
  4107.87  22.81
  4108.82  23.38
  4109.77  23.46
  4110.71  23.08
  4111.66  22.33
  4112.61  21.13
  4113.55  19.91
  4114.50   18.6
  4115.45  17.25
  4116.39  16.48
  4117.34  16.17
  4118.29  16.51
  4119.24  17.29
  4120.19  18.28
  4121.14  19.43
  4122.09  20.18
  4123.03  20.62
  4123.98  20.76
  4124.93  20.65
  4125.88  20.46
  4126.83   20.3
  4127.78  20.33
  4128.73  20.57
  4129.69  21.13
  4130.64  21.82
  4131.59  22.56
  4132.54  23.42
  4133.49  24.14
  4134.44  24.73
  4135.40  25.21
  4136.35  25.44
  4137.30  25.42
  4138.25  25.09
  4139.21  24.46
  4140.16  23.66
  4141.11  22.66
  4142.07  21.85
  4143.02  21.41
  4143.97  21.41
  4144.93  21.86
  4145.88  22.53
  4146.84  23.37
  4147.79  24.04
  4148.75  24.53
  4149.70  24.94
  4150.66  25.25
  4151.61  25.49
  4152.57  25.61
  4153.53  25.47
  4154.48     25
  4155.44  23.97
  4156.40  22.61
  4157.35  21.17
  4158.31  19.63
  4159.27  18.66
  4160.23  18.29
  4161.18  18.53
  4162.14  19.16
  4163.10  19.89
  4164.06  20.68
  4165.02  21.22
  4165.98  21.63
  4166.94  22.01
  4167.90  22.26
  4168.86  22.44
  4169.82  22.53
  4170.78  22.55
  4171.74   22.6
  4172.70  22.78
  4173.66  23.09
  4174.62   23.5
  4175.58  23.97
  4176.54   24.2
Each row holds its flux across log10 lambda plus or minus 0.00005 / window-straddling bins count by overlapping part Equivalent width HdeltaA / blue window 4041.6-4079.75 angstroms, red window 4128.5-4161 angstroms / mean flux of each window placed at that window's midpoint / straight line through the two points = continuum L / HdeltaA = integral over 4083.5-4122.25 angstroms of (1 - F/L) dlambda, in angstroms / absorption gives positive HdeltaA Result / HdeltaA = 8.3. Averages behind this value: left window 24.9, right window 23.1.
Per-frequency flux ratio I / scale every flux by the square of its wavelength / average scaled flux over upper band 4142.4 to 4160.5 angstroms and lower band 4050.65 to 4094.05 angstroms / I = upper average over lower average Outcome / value 1.12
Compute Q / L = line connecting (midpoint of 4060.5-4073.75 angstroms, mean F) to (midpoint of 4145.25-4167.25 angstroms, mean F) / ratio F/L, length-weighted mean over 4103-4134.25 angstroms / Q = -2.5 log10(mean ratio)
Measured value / 0.09 mag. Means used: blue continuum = 21.8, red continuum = 22.3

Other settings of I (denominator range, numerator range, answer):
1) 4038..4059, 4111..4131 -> 0.71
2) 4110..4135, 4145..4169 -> 1.11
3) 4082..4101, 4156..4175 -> 1.23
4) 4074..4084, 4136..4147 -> 1.12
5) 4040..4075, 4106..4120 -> 0.81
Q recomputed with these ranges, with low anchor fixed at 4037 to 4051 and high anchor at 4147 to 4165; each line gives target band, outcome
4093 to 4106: 0.30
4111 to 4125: 0.29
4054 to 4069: 0.20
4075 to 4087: 0.37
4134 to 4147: 0.00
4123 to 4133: 0.15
